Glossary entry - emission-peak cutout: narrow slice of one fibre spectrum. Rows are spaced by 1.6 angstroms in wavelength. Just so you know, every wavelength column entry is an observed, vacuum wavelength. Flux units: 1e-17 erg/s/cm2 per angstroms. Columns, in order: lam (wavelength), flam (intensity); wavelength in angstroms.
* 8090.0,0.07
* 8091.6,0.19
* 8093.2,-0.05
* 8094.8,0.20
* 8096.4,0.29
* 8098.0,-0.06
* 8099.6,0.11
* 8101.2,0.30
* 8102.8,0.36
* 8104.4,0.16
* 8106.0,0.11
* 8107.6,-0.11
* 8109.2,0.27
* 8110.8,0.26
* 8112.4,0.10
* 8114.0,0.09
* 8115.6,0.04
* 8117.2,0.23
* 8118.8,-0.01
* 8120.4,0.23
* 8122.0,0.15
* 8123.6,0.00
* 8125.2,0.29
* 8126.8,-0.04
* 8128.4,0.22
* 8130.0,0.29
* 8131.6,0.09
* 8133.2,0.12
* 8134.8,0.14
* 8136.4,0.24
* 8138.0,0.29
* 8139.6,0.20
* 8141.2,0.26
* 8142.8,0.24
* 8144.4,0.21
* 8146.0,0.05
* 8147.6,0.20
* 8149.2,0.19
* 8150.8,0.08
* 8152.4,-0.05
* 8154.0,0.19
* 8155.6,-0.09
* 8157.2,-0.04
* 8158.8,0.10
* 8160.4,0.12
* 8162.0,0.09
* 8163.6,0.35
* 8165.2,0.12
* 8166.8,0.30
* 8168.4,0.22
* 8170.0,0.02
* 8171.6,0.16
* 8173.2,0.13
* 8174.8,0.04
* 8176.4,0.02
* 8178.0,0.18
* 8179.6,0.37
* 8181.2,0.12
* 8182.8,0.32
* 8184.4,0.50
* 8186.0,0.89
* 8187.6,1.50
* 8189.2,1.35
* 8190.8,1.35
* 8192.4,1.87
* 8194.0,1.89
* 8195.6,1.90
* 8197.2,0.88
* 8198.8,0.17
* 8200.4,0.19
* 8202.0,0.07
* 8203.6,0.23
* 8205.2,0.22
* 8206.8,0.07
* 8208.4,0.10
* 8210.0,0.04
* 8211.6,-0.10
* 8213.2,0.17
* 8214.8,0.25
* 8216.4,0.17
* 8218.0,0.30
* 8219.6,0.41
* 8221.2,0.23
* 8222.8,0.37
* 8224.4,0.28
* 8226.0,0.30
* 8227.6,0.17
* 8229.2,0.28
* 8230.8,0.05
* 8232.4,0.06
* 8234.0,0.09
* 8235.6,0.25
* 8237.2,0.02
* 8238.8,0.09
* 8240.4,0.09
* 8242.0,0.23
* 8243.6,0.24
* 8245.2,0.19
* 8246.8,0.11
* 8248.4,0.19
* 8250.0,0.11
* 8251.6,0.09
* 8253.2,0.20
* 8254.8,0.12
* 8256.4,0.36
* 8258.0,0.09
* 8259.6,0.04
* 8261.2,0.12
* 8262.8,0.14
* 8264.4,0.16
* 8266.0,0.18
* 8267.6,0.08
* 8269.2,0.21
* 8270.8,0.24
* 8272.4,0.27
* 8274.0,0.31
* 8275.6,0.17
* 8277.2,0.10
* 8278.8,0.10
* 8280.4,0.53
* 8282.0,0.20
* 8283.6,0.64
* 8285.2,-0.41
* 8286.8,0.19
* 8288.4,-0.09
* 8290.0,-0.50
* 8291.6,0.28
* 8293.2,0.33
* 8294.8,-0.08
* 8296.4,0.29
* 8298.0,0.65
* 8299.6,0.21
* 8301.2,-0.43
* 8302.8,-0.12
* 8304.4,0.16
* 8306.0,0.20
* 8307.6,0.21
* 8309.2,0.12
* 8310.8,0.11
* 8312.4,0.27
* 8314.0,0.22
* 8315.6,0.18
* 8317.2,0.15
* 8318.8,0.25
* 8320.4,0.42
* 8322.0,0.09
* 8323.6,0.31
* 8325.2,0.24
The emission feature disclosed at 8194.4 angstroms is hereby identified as [O II]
